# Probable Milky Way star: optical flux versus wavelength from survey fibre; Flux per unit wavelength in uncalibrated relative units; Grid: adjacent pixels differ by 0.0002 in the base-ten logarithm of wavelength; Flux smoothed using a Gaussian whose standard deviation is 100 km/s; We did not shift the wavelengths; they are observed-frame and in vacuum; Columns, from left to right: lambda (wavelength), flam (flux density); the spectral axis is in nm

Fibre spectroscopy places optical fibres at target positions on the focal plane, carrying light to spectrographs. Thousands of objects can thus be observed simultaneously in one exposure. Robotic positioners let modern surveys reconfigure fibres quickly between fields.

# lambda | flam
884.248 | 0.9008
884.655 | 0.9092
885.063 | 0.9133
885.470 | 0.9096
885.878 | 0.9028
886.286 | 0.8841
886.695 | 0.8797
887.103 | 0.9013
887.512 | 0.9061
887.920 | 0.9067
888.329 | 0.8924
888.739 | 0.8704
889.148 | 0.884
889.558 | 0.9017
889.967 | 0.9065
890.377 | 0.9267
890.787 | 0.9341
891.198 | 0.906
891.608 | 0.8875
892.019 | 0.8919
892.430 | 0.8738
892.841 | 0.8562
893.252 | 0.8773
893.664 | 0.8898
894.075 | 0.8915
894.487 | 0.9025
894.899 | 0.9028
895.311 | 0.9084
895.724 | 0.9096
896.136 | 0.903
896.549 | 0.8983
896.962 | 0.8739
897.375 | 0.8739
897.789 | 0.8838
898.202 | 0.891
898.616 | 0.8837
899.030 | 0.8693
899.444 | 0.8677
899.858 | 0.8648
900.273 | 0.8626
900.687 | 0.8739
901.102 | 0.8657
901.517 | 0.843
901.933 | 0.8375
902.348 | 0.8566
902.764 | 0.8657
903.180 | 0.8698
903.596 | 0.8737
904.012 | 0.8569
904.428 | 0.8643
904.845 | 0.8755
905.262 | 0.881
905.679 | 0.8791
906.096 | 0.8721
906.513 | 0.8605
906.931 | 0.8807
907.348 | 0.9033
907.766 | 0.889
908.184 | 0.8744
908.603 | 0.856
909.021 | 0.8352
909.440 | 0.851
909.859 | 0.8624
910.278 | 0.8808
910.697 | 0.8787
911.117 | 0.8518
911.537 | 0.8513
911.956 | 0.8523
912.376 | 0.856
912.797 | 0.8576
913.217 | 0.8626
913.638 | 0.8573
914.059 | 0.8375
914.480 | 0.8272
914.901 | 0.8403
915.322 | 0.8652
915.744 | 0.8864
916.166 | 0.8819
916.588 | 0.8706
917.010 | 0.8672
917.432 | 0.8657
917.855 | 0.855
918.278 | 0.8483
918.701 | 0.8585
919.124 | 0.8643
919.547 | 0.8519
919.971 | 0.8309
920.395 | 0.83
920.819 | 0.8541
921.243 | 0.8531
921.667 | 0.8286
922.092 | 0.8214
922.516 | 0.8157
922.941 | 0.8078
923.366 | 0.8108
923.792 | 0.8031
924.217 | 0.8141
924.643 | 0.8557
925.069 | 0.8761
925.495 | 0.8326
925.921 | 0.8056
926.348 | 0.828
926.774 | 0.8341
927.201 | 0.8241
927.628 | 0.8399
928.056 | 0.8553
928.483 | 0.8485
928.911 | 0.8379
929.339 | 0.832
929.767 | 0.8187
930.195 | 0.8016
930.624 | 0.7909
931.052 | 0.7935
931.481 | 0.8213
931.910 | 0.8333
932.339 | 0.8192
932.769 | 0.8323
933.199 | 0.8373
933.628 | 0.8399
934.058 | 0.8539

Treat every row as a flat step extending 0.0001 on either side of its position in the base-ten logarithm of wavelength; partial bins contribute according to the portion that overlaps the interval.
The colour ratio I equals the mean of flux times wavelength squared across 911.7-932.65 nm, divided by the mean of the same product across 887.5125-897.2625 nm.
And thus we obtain 1.0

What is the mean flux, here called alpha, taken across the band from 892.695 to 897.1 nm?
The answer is 0.893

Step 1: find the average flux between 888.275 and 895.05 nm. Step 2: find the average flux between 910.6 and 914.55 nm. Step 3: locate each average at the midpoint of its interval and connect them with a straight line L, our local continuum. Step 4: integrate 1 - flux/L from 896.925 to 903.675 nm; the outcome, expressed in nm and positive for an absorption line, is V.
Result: 0.07 nm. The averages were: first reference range 0.894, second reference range 0.853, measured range 0.868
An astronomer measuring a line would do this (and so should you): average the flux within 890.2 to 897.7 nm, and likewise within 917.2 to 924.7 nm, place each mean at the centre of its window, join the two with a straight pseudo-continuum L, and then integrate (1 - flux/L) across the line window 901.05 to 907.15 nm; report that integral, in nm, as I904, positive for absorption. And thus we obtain 0.05 nm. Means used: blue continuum 0.894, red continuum 0.837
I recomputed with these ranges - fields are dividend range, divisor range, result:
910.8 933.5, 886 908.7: 1.00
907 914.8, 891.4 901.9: 1.01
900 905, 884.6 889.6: 1.00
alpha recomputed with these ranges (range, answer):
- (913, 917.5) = 0.86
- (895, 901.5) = 0.881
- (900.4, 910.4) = 0.867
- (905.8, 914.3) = 0.864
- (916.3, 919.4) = 0.862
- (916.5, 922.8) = 0.847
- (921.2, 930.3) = 0.829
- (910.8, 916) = 0.854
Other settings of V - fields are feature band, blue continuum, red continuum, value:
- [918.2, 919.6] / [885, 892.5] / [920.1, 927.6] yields -0.03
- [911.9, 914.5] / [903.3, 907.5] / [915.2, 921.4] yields 0.04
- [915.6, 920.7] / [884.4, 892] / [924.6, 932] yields -0.07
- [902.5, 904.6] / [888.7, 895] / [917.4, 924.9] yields 0.01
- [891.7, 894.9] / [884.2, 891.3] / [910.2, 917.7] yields 0.03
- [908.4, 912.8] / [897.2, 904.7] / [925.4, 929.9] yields -0.02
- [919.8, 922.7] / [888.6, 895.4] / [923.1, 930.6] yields 0.02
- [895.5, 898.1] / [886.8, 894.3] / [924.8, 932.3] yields -0.02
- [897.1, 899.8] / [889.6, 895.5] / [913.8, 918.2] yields 0.03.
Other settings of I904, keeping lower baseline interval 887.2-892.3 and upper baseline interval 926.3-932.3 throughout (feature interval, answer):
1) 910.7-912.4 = 0.007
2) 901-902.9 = 0.054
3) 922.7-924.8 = 0.047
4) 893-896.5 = -0.025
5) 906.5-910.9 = -0.030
